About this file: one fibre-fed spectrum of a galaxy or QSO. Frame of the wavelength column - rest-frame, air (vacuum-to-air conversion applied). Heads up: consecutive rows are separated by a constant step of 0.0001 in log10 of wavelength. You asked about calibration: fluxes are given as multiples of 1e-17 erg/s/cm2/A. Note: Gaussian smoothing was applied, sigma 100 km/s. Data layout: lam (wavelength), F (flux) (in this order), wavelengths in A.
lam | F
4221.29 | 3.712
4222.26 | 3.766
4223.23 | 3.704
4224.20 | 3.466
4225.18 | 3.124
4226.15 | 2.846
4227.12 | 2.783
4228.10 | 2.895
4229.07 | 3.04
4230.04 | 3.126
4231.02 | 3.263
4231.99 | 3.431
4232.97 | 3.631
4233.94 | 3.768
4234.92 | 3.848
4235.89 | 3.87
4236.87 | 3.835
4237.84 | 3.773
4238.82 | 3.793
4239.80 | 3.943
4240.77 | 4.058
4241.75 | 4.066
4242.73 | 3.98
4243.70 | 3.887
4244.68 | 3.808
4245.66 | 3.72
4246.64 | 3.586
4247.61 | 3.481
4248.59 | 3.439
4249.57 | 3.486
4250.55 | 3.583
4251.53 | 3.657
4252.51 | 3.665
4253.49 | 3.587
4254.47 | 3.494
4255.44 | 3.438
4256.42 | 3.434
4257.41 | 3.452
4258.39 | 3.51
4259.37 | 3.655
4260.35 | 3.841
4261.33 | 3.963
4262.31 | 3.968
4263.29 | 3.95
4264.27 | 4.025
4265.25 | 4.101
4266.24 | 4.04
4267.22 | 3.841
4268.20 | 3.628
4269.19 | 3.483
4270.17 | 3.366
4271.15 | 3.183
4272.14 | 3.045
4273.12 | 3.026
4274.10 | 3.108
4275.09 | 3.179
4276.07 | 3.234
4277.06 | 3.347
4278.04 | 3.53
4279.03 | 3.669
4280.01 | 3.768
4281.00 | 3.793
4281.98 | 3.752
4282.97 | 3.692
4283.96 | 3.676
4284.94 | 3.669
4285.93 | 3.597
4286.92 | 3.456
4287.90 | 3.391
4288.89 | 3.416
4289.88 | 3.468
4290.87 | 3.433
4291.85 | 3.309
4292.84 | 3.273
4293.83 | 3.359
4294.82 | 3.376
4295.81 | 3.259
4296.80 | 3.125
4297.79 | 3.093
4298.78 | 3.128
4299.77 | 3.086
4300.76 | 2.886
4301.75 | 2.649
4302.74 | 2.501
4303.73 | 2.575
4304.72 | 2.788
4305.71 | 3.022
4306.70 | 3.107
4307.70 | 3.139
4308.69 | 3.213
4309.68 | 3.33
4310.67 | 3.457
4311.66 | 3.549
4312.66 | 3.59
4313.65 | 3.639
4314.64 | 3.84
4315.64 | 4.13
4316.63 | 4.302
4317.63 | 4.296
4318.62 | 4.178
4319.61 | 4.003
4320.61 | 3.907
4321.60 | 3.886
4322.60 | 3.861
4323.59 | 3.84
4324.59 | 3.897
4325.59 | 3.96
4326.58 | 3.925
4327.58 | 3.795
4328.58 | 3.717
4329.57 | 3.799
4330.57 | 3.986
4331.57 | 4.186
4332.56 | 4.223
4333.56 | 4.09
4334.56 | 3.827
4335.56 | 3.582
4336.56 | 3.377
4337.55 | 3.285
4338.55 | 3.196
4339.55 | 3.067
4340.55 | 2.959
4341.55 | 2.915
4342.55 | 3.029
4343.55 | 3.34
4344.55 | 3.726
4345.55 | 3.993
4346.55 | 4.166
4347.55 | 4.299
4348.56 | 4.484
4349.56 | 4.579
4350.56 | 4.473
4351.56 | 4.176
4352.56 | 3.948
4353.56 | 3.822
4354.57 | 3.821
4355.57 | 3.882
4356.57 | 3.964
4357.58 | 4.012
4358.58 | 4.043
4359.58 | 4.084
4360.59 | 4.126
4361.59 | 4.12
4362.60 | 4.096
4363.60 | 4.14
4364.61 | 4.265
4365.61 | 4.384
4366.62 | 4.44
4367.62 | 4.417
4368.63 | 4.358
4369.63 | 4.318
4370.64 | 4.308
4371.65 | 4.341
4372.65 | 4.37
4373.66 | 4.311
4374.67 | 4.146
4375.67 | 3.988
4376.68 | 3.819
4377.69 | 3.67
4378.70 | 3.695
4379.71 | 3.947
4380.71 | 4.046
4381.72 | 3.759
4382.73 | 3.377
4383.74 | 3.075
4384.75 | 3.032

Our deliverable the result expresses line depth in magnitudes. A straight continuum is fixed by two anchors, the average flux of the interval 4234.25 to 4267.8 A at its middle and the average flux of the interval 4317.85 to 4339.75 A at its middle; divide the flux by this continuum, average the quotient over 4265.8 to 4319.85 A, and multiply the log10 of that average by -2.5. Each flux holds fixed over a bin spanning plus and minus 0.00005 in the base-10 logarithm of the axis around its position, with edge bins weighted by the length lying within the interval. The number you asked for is 0.11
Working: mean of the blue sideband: 3.76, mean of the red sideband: 3.82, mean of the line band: 3.42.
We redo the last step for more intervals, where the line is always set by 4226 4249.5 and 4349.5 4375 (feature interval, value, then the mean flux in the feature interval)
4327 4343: 0.138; 3.57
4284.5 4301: 0.161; 3.32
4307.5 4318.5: 0.067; 3.71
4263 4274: 0.044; 3.58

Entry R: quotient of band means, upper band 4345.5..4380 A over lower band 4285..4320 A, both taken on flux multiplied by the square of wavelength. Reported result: 1.26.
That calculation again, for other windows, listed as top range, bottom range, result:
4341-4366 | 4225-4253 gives 1.18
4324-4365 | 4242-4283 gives 1.11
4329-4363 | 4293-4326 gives 1.13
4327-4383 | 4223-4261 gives 1.16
